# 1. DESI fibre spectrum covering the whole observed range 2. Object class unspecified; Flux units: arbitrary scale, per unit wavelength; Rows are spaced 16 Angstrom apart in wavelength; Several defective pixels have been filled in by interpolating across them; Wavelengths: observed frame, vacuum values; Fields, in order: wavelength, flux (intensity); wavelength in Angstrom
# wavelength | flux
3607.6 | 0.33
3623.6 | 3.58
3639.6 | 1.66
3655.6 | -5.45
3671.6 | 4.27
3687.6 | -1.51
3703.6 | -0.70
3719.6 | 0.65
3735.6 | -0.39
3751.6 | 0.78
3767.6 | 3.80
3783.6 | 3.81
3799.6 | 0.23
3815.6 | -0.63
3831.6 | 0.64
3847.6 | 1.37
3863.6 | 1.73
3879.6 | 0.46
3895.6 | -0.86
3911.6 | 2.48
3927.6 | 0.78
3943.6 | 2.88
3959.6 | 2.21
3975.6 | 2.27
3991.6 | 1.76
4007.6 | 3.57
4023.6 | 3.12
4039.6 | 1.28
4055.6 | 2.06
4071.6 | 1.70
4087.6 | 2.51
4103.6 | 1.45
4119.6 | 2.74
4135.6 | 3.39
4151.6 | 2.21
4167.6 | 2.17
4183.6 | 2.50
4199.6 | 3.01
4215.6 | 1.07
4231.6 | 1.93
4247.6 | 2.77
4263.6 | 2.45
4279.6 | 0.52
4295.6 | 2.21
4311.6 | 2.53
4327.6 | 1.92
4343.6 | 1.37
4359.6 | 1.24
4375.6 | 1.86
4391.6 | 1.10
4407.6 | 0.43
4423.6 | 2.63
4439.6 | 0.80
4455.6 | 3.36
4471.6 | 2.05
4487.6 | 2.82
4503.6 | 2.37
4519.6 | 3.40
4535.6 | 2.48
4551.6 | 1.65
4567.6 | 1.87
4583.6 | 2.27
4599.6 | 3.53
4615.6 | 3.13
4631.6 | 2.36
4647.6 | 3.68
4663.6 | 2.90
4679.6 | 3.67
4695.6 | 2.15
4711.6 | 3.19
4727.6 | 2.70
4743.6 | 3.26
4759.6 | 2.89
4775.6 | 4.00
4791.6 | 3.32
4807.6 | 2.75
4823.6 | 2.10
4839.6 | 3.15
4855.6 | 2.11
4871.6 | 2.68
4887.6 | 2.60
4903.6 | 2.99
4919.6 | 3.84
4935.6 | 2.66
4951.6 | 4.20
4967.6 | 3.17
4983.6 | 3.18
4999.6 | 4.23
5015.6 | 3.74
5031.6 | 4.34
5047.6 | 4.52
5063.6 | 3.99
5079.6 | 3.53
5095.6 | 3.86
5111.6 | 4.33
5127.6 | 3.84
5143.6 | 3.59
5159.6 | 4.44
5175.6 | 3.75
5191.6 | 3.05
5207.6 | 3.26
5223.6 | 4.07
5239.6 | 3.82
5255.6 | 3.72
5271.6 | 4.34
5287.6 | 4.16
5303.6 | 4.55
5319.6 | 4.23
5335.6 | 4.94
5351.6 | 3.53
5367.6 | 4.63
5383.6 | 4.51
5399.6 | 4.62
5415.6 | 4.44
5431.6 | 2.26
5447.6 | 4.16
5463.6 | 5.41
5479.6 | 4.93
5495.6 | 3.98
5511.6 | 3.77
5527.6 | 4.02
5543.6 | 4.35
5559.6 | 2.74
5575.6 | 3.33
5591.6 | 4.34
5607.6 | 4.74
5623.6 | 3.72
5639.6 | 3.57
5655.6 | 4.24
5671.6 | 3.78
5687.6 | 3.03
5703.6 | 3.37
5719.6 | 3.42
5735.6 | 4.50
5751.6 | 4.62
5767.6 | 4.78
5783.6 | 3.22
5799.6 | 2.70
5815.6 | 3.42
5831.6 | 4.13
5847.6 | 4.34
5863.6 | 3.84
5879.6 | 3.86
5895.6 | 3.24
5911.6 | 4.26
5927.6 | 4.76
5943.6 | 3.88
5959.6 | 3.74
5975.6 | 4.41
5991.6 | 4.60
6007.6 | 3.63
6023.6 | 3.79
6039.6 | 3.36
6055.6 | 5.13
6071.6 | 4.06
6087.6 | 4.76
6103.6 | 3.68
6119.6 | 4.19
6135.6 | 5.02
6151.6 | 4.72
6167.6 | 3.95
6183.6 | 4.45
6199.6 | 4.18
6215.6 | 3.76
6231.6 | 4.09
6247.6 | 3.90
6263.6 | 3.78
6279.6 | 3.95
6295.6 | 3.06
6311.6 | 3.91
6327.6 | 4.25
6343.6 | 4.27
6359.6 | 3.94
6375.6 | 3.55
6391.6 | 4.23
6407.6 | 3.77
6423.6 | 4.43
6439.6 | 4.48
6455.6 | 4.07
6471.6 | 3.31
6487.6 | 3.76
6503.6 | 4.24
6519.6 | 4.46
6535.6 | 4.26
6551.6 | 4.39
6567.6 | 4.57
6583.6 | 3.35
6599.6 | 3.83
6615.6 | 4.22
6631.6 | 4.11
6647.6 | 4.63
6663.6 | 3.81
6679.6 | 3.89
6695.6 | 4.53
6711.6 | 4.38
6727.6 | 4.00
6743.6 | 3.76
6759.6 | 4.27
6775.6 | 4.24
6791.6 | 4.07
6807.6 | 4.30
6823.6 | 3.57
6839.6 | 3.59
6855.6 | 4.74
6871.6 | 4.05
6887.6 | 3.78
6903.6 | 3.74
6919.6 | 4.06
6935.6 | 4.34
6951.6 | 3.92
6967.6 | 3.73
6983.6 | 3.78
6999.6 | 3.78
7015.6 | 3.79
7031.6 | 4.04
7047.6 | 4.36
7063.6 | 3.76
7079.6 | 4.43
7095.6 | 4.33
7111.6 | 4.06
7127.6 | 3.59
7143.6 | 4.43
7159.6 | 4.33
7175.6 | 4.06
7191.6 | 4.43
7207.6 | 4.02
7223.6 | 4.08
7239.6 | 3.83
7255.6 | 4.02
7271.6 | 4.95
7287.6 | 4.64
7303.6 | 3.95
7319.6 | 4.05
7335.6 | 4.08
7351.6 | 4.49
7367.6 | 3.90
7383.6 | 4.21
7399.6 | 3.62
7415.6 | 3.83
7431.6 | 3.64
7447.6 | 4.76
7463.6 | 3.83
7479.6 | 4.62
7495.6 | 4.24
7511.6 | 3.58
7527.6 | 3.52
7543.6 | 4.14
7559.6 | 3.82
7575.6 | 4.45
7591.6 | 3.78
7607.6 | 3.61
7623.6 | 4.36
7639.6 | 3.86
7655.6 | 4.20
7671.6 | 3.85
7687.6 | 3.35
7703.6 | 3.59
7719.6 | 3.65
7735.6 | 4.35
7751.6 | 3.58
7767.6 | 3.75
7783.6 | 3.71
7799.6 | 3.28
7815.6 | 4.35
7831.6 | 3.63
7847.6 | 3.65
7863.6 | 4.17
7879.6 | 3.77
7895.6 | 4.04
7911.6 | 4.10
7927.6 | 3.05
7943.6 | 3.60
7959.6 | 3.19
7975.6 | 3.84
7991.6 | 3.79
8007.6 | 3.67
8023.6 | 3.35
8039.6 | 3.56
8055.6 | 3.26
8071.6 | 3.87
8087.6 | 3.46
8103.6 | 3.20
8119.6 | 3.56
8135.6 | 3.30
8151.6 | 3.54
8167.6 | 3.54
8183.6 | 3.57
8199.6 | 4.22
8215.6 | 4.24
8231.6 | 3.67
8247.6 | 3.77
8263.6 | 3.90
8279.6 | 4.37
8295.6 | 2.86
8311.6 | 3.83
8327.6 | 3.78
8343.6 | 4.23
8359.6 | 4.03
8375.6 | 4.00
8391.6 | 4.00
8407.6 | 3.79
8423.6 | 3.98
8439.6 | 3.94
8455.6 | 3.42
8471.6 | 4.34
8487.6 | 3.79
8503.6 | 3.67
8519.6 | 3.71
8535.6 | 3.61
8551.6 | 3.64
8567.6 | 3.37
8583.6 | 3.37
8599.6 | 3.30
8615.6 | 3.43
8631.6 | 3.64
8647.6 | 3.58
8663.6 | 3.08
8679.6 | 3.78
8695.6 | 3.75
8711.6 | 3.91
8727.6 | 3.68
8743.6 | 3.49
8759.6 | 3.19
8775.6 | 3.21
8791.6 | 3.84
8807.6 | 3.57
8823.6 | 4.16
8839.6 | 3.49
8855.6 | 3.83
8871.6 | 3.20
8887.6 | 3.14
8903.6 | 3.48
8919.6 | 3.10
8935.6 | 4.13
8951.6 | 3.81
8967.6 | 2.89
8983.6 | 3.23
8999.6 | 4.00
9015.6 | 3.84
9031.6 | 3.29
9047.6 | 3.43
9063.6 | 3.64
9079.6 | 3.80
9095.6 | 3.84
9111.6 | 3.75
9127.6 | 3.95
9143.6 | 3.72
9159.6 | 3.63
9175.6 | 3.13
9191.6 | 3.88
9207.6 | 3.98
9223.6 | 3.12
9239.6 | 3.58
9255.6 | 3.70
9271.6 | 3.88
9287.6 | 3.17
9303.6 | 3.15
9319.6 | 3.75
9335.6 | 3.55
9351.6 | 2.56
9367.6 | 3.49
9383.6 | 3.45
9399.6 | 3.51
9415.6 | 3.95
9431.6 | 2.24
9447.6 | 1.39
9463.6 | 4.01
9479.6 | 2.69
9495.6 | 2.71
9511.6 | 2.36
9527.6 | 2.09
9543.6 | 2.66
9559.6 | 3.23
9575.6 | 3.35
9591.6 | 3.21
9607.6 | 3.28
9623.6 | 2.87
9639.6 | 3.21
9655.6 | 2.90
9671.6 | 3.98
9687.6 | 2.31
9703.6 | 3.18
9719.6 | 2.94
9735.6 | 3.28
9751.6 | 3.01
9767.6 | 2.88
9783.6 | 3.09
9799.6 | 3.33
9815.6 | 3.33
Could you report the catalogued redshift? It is 0.117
